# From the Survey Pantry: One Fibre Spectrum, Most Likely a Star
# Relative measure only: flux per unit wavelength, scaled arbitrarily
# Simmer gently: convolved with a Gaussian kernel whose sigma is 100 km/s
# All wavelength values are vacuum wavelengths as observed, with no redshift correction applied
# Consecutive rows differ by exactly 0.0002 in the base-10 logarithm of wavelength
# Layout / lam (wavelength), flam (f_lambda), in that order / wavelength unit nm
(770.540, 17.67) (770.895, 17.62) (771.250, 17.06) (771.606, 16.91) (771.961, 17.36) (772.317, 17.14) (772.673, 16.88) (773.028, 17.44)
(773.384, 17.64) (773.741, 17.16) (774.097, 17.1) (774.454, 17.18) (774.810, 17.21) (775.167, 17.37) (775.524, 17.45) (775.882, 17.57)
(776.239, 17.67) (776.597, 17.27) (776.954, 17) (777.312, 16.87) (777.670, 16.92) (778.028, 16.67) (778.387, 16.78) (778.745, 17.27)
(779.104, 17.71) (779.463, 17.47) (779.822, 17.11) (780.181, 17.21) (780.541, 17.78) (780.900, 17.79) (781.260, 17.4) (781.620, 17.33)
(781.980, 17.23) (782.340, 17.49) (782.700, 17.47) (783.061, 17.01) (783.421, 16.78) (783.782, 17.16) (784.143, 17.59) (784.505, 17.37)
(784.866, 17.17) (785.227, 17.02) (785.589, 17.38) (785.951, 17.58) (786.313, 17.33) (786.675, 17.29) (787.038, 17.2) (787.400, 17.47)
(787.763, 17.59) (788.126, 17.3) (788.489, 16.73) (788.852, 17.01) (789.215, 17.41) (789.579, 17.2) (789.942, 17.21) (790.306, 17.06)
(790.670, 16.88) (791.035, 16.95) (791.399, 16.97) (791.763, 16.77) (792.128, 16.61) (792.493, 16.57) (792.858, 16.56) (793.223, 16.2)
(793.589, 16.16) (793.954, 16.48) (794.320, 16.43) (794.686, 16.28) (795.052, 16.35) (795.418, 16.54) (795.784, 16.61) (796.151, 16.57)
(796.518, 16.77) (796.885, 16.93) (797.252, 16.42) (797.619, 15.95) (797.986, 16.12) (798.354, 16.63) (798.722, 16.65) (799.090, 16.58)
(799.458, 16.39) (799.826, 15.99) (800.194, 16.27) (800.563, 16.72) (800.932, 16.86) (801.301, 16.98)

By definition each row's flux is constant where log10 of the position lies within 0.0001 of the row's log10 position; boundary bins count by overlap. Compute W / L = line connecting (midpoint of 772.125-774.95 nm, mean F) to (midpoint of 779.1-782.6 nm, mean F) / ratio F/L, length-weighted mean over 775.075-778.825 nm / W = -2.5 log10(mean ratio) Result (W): 0.01 mag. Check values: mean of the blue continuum 17.2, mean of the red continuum 17.4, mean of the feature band 17.2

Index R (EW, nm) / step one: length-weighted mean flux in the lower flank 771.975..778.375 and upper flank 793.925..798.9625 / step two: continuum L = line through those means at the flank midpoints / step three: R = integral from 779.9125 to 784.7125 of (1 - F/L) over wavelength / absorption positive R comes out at -0.11 nm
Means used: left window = 17.2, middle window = 17.3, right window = 16.5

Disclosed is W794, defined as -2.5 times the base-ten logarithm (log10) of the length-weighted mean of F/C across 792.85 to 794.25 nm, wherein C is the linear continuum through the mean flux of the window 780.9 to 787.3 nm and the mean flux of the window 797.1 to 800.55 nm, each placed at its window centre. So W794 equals 0.02 mag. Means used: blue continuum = 17.3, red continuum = 16.4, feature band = 16.3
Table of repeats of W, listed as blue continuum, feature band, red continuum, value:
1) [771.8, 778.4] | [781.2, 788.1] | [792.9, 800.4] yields -0.03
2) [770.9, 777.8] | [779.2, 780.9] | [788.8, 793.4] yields -0.02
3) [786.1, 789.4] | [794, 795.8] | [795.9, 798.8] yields 0.02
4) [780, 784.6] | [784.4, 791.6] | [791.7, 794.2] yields -0.02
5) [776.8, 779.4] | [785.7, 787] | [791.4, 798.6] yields -0.04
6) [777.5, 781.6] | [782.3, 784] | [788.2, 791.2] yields 0.00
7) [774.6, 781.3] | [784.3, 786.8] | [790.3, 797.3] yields -0.02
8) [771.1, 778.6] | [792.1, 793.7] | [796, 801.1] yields 0.02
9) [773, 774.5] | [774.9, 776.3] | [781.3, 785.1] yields -0.01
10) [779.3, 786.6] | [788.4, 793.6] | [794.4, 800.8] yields 0.00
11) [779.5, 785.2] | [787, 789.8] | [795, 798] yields -0.02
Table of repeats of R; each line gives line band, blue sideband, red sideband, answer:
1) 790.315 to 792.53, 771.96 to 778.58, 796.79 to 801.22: -0.02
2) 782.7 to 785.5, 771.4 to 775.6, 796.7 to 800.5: -0.05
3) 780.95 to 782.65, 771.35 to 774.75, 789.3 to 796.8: -0.04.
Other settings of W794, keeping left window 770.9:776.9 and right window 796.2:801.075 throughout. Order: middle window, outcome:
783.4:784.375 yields -0.02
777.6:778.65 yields 0.02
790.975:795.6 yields 0.01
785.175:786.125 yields -0.03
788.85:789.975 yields -0.03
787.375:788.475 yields -0.03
